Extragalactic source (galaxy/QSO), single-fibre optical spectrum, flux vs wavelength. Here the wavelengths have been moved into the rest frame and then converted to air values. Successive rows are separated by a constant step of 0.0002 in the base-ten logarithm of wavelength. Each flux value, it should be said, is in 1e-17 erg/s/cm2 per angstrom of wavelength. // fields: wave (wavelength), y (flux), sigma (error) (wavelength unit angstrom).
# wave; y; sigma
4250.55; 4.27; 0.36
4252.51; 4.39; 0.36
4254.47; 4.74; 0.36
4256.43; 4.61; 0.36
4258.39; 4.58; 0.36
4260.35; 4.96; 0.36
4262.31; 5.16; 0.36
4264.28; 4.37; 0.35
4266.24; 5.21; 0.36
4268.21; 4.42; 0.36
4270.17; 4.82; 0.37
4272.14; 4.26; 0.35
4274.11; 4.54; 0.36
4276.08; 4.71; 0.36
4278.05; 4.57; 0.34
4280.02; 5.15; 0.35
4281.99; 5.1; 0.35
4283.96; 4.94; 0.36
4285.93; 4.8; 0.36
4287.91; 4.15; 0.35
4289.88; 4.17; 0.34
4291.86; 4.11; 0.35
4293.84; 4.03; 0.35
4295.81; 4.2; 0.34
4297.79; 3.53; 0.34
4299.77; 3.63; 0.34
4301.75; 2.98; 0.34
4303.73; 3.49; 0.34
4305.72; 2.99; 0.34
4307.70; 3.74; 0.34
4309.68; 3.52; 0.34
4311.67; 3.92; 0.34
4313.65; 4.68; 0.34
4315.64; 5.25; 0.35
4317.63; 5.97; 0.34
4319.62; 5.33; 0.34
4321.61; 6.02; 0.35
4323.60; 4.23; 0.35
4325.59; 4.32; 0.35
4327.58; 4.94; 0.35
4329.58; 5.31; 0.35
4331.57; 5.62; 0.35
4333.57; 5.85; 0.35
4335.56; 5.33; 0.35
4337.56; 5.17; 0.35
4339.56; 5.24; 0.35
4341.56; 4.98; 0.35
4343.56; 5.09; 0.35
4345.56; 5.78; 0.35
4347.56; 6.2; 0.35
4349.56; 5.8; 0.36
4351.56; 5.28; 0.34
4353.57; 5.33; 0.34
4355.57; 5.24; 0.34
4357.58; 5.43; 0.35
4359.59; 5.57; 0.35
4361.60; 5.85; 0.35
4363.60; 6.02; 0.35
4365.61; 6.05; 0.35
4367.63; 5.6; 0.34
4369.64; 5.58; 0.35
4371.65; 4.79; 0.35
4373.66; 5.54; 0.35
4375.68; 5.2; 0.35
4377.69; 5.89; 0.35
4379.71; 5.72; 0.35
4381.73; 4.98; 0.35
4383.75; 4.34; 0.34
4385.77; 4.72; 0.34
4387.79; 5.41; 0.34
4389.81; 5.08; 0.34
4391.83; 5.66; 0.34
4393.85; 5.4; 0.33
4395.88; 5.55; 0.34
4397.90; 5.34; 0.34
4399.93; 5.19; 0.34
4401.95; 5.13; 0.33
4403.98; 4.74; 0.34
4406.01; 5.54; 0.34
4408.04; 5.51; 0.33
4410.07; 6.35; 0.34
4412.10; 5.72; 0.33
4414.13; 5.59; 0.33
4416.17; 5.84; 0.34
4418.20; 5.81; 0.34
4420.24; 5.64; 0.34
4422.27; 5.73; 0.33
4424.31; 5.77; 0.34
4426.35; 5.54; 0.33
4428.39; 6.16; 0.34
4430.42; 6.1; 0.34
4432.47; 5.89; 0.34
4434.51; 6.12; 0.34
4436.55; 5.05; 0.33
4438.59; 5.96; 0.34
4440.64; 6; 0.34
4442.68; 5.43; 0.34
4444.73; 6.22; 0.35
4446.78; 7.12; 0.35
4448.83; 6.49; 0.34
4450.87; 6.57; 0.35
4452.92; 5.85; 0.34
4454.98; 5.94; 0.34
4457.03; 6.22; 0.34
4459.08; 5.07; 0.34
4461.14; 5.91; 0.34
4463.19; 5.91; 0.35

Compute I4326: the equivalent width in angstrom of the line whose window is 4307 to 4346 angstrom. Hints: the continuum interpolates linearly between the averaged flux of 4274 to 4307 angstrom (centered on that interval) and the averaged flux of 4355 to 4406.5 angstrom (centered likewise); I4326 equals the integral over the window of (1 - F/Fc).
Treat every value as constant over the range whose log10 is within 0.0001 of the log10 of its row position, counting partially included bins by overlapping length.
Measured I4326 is -3.0 angstrom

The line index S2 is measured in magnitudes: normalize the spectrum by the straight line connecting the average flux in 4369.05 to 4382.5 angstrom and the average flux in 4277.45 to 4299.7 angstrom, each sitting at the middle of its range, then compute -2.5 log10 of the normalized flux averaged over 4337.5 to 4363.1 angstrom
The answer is -0.079 mag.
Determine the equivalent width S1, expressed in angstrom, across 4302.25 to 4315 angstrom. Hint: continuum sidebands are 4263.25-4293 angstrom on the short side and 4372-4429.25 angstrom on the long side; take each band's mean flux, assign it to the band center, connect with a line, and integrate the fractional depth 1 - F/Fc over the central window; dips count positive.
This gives 2.88 angstrom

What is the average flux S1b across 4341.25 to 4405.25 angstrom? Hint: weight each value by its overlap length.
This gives 5.39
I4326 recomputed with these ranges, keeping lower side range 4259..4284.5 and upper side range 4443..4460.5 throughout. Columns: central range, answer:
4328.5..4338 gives -0.4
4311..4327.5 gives 0.5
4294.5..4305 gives 3.0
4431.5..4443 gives 0.5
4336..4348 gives -0.1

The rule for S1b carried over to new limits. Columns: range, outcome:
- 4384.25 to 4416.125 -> 5.39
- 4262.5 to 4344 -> 4.6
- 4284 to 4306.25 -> 3.89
